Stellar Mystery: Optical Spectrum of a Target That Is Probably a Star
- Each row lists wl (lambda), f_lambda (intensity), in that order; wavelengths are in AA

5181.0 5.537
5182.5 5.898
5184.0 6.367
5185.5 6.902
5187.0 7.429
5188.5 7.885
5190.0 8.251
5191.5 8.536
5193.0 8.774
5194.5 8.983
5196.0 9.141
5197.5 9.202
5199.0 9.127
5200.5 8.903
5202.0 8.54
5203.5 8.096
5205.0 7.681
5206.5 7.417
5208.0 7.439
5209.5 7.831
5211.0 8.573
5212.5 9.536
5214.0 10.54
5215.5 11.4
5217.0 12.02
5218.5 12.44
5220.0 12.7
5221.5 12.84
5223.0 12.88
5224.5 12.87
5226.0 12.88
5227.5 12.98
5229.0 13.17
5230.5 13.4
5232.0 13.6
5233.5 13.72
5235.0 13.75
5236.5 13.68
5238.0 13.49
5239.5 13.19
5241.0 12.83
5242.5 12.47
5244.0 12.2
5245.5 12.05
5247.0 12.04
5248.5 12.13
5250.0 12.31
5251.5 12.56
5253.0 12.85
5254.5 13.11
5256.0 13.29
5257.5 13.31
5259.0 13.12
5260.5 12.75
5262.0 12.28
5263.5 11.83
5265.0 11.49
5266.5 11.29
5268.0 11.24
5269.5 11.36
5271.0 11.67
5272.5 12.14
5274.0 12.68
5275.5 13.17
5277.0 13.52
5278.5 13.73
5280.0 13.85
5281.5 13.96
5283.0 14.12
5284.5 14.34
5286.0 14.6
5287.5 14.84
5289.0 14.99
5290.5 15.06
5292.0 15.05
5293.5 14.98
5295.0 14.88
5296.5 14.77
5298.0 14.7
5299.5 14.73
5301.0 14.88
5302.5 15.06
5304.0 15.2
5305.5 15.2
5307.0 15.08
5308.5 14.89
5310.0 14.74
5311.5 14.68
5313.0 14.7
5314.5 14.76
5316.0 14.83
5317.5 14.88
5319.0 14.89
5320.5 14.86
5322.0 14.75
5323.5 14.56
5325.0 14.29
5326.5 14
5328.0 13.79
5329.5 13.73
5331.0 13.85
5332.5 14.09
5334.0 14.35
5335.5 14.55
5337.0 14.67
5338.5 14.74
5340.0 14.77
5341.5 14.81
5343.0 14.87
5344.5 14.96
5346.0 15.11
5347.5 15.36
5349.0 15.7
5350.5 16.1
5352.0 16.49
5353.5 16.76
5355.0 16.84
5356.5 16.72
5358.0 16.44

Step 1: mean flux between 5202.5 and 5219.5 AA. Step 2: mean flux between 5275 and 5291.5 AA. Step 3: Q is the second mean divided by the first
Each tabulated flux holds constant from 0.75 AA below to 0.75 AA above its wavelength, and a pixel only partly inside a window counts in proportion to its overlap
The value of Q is 1.51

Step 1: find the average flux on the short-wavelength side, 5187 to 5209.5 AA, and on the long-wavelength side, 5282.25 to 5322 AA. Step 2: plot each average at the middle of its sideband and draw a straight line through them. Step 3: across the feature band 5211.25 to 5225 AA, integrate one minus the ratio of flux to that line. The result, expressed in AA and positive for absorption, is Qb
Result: -3.07 AA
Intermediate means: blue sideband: 8.37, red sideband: 14.8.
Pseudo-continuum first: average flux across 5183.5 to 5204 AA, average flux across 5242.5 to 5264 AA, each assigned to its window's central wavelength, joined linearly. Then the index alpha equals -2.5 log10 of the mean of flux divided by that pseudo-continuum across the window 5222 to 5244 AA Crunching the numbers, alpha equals -0.19 mag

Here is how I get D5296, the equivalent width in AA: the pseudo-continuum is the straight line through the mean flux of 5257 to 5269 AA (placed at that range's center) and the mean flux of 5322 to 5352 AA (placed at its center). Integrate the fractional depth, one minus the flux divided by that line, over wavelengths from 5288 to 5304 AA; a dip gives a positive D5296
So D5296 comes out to -2.0 AA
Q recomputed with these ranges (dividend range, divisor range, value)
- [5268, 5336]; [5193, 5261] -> 1.24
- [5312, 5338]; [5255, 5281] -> 1.15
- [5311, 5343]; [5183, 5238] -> 1.41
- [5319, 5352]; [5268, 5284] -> 1.14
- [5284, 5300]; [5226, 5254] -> 1.15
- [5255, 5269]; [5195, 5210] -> 1.47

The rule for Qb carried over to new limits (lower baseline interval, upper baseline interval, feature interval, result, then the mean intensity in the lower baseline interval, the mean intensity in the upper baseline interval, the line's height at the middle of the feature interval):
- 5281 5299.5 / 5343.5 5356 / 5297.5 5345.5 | 2.1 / 14.7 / 15.9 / 15.3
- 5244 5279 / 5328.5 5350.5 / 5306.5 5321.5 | -0.9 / 12.4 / 14.7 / 14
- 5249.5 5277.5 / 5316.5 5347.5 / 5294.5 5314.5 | -1.7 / 12.4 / 14.5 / 13.7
